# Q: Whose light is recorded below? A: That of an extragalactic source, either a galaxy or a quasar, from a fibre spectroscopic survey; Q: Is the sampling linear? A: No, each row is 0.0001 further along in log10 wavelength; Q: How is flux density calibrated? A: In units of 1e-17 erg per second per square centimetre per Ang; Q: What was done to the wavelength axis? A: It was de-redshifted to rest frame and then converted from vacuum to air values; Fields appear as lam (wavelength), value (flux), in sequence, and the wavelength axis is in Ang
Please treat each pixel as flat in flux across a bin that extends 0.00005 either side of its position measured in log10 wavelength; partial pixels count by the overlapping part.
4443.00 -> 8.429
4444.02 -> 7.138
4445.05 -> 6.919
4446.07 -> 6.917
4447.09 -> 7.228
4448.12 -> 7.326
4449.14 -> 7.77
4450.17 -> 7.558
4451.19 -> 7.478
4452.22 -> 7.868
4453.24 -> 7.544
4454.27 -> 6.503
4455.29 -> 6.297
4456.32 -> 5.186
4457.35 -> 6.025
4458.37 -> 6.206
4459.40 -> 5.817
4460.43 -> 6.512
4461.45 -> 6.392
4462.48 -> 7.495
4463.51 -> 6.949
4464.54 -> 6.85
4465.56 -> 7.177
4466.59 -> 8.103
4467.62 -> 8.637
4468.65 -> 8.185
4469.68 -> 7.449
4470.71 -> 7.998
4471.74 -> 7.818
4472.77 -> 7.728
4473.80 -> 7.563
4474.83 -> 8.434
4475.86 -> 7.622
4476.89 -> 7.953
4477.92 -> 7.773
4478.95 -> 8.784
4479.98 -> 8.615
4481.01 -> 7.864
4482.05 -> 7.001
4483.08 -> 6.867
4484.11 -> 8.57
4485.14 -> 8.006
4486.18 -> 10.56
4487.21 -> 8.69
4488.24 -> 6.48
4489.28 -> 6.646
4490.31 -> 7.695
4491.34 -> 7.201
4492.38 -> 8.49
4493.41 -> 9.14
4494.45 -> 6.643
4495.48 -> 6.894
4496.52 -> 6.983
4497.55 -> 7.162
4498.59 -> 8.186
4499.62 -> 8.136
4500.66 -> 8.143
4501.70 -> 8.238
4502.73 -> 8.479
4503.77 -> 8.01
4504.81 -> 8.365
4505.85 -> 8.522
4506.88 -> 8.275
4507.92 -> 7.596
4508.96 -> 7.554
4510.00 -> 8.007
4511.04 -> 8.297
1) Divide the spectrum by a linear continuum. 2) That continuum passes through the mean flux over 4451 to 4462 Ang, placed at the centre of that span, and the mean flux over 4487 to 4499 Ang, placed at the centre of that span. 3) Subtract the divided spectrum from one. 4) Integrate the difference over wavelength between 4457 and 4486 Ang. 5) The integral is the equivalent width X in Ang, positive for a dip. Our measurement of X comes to -2.7 Ang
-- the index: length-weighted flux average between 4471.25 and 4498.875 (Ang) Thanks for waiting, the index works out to 7.83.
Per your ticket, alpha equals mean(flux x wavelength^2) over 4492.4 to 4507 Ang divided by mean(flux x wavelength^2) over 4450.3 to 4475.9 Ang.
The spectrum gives 1.12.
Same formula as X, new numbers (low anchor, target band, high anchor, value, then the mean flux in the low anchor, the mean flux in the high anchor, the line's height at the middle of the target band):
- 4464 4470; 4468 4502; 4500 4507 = 0.60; 7.74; 8.29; 8.01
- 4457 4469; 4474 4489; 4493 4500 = -1.50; 7.03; 7.56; 7.32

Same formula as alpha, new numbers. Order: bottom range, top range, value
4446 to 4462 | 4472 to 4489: 1.19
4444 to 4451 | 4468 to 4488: 1.12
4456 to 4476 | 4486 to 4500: 1.08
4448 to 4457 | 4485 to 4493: 1.16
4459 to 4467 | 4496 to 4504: 1.16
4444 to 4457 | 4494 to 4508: 1.14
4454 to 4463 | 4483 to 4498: 1.26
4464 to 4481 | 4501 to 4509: 1.05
